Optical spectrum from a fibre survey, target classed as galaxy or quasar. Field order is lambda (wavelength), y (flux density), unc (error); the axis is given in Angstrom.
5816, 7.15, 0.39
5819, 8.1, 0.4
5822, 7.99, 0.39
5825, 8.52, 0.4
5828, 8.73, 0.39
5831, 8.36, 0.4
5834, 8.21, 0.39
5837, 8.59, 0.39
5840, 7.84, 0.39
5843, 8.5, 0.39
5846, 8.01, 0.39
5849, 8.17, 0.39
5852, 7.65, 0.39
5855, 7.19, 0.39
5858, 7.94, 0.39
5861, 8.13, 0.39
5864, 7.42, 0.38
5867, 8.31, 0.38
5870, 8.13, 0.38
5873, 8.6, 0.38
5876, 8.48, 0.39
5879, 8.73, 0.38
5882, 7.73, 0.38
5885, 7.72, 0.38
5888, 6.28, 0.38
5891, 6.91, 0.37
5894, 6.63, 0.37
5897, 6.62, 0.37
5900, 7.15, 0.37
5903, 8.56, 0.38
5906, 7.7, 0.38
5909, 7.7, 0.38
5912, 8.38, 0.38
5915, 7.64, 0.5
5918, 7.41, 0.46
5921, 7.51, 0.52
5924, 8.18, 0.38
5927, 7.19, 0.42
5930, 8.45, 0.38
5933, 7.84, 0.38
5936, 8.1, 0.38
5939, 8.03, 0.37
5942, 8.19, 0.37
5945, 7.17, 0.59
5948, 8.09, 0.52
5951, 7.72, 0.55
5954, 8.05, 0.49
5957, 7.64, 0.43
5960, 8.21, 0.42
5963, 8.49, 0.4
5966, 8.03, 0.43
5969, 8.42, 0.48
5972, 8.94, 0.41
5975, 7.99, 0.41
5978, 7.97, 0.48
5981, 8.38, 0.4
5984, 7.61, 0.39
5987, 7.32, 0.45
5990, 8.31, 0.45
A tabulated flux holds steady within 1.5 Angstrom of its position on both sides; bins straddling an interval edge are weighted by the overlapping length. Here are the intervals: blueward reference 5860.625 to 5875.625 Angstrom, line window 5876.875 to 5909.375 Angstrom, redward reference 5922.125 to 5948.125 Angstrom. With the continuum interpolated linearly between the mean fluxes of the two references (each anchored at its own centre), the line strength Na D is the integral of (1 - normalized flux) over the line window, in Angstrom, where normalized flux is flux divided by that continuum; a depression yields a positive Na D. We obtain 2.5 Angstrom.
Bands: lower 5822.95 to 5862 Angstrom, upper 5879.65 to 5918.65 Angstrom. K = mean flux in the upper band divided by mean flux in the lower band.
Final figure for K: 0.9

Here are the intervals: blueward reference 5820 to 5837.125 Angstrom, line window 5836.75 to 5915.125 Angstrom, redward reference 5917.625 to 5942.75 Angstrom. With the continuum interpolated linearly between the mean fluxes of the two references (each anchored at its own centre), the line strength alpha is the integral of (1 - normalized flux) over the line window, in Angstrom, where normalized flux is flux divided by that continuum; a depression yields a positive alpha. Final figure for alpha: 3.4 Angstrom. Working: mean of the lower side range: 8.38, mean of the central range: 7.79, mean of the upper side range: 7.89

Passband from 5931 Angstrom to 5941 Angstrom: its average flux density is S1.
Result 8.02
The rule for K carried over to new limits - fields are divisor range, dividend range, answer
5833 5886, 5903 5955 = 0.97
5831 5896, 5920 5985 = 1.02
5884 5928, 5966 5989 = 1.09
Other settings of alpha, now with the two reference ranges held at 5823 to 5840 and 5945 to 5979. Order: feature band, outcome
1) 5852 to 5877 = 1.0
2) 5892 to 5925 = 2.6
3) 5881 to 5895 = 2.1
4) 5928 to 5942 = 0.1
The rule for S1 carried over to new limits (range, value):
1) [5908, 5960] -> 7.85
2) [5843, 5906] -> 7.74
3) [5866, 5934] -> 7.73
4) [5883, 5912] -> 7.32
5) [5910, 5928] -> 7.73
